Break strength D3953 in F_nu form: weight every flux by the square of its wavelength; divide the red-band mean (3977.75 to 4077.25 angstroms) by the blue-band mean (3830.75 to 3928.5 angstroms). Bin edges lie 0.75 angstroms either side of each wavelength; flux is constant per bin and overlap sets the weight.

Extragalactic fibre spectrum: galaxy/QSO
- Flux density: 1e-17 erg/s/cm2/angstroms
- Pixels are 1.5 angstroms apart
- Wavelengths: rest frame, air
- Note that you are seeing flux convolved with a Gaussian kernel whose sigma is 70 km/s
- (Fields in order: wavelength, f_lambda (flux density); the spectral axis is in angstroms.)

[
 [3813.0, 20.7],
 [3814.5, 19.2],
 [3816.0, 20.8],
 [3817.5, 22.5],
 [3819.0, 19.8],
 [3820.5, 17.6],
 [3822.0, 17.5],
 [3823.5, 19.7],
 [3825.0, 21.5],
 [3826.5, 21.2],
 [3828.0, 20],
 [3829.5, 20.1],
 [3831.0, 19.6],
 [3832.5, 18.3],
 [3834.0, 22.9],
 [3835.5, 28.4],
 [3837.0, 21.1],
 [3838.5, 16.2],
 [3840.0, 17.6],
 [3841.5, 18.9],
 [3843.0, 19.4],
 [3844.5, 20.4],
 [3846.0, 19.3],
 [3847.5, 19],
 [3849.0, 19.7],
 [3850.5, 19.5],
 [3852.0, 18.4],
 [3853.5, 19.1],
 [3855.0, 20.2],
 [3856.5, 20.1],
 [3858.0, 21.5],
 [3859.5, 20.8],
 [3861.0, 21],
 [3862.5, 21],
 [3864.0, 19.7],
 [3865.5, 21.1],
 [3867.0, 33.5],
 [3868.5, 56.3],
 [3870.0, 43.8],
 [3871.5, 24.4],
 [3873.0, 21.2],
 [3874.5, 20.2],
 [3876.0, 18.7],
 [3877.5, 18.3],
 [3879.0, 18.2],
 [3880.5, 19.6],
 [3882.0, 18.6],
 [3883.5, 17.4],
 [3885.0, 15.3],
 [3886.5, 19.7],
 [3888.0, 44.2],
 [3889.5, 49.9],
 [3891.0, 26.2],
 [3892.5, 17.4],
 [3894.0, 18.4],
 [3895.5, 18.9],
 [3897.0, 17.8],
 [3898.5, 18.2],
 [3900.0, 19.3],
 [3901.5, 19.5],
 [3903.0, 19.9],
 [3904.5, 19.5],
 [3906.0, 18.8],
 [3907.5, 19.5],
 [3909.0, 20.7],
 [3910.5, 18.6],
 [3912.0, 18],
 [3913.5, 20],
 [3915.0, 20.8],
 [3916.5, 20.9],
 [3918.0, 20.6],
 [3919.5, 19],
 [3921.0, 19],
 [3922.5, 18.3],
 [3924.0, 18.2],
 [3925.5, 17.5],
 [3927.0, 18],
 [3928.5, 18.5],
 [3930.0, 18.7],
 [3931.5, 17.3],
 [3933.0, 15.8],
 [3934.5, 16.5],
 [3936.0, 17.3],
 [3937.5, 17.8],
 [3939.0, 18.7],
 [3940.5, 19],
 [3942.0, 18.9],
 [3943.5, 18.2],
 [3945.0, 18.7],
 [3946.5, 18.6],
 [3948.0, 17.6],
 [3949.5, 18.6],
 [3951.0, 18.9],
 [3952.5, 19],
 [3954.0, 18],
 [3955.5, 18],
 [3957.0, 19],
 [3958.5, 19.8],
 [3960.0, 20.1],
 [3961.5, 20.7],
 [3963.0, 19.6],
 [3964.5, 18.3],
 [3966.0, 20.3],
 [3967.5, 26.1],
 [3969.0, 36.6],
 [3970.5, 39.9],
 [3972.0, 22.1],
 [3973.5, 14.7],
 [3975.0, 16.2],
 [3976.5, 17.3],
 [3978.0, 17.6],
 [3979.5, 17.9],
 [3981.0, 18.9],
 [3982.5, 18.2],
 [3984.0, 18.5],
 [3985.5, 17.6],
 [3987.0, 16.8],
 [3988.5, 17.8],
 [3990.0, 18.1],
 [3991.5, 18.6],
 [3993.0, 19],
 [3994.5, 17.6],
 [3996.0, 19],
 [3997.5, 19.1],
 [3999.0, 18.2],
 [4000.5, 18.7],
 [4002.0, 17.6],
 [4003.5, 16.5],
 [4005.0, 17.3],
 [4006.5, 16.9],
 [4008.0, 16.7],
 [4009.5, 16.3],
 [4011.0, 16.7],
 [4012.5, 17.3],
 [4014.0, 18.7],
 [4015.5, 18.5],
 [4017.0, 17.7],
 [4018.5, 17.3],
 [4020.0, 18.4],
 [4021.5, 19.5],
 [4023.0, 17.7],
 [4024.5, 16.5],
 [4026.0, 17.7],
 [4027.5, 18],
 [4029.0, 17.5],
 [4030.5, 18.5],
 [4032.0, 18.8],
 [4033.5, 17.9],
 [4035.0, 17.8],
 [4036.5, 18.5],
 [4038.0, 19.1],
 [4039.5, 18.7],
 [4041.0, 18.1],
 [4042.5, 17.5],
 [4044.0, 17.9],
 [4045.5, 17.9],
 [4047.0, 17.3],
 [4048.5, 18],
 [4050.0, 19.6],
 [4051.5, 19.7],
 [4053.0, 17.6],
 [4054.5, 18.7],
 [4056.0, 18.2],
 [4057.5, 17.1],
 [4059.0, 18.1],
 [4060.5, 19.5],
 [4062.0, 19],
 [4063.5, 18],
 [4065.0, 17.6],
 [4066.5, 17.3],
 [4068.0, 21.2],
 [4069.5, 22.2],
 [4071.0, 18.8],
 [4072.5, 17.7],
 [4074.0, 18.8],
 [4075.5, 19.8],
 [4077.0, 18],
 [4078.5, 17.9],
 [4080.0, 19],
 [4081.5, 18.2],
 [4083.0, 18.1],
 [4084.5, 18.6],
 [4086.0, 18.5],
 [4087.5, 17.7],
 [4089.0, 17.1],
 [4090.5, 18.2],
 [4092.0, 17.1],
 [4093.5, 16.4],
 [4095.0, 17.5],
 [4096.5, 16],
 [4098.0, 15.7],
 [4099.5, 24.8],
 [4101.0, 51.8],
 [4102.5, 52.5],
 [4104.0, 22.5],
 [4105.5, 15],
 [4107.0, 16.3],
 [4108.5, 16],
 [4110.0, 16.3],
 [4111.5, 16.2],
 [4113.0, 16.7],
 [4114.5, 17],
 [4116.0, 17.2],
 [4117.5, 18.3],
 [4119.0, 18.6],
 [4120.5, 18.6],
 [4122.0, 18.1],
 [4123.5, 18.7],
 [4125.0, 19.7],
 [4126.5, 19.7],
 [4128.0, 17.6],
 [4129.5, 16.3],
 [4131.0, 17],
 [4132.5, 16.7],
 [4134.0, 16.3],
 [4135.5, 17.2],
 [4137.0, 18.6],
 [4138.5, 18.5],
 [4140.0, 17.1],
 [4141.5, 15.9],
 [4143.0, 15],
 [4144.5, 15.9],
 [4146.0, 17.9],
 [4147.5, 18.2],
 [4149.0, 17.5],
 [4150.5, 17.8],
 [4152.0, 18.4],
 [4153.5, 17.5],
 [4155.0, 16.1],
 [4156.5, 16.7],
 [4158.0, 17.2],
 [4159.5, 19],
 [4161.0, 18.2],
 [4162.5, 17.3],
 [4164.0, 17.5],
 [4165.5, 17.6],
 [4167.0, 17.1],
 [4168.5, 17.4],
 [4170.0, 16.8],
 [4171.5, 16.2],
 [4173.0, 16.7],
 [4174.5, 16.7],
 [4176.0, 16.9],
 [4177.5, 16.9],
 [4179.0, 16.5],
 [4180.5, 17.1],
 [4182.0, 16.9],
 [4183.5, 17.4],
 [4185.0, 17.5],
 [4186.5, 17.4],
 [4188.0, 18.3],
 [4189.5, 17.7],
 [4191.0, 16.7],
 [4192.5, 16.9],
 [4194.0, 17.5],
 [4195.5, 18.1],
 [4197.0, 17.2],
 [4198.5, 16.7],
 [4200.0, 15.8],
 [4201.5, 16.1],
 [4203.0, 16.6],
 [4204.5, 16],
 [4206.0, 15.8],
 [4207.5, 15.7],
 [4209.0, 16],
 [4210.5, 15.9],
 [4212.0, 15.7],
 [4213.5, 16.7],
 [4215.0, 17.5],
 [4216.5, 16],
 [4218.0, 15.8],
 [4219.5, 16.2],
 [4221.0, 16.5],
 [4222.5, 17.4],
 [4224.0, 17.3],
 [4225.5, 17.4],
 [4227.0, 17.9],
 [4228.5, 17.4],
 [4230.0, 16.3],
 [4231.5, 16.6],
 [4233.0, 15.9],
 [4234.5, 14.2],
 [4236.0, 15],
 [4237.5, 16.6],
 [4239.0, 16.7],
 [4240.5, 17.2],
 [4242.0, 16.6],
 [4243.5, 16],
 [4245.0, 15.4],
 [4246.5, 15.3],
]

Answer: 0.91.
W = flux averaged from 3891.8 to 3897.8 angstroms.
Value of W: 18.1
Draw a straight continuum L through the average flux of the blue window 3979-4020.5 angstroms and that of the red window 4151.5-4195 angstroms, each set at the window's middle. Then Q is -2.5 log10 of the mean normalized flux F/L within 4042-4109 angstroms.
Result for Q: -0.130 mag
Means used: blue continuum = 17.8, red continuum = 17.2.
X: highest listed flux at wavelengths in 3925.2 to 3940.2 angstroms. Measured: 18.7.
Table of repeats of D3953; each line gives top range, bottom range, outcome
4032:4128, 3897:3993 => 1.07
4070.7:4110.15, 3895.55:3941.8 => 1.20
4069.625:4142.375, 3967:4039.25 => 1.07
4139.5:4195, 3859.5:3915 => 0.86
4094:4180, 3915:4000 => 1.06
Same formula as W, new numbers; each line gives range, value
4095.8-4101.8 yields 27.4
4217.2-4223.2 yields 16.5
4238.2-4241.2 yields 16.9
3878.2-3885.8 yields 17.8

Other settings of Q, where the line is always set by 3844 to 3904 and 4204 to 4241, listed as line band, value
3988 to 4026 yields 0.15 mag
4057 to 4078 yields 0.03 mag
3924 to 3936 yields 0.24 mag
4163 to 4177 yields 0.02 mag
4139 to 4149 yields 0.07 mag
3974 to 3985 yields 0.18 mag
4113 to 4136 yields 0.03 mag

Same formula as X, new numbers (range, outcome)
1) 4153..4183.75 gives 19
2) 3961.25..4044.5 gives 39.9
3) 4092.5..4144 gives 52.5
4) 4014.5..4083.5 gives 22.2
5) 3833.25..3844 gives 28.4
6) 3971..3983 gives 22.1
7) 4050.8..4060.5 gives 19.7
